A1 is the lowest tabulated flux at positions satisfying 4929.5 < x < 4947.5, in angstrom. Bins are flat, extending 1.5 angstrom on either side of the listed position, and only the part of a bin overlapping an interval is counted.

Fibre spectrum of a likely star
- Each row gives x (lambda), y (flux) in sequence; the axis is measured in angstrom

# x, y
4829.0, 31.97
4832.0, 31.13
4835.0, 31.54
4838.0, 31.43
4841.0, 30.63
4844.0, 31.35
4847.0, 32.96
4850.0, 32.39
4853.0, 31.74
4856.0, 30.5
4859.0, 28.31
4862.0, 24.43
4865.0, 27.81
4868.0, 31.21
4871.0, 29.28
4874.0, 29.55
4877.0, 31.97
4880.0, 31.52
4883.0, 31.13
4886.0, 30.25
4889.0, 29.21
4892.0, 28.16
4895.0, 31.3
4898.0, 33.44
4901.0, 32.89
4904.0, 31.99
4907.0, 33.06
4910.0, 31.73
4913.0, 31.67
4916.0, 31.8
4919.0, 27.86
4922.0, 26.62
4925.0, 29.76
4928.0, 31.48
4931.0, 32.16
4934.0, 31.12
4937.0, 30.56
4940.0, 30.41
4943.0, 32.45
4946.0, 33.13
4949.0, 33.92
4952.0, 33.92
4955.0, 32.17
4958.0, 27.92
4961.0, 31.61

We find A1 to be 30.41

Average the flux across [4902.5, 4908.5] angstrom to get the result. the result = 32.5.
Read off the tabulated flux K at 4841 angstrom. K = 30.63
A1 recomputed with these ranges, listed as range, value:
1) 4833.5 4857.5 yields 30.5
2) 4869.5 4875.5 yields 29.28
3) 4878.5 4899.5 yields 28.16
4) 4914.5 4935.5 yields 26.62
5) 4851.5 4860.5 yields 28.31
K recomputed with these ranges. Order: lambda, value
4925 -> 29.76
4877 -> 31.97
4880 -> 31.52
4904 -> 31.99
